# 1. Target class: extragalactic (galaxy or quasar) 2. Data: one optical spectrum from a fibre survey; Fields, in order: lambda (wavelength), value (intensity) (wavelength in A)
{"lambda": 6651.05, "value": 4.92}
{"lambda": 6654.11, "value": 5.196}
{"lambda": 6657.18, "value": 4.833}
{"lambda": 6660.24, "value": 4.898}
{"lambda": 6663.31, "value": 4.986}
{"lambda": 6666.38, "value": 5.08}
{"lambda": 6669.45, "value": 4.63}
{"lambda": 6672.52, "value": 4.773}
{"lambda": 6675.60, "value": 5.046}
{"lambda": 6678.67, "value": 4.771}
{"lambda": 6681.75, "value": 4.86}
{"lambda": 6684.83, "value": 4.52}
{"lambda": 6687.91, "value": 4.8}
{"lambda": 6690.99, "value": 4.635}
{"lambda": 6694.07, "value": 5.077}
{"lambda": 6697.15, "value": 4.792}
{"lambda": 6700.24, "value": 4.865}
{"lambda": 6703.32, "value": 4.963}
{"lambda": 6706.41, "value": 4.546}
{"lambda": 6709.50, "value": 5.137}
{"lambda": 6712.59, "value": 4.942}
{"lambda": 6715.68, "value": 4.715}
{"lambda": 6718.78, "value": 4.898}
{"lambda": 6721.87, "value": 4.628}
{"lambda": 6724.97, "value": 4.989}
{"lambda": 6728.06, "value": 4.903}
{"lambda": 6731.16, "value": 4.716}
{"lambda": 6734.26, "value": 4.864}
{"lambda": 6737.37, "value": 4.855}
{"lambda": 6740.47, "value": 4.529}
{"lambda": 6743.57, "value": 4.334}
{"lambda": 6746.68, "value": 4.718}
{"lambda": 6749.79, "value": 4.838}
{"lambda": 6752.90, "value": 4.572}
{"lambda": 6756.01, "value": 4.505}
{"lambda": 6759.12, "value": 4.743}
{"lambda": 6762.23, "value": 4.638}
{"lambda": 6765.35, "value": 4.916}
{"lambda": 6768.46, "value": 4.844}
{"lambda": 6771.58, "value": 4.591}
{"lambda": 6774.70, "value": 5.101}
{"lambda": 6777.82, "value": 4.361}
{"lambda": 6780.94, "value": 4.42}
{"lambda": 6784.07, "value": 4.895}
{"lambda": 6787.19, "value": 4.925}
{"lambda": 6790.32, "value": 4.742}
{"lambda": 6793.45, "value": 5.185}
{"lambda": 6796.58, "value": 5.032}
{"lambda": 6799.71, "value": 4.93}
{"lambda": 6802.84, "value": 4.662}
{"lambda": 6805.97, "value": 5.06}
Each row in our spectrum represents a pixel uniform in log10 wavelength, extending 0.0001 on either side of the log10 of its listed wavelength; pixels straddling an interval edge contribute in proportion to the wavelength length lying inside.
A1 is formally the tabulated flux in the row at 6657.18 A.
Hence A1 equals 4.833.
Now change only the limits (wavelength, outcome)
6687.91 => 4.8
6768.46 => 4.844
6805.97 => 5.06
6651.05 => 4.92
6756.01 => 4.505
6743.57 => 4.334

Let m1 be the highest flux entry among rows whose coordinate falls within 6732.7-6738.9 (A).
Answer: 4.864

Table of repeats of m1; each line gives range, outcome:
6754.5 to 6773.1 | 4.916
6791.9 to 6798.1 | 5.185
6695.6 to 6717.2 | 5.137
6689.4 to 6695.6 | 5.077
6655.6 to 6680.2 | 5.08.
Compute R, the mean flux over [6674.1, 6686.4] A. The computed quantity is 4.8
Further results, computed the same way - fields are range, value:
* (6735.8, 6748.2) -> 4.61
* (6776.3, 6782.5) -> 4.39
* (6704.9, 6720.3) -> 4.85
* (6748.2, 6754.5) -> 4.7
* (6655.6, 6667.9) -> 4.95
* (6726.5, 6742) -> 4.77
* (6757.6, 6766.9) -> 4.76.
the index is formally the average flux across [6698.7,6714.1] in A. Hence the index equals 4.89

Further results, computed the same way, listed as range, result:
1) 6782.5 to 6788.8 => 4.9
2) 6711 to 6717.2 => 4.83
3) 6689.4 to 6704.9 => 4.87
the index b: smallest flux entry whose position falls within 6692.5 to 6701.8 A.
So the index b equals 4.792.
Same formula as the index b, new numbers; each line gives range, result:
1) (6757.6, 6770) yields 4.638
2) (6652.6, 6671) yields 4.63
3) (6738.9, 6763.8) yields 4.334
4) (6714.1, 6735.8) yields 4.628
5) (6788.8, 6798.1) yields 4.742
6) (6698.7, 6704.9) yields 4.865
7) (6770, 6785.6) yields 4.361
